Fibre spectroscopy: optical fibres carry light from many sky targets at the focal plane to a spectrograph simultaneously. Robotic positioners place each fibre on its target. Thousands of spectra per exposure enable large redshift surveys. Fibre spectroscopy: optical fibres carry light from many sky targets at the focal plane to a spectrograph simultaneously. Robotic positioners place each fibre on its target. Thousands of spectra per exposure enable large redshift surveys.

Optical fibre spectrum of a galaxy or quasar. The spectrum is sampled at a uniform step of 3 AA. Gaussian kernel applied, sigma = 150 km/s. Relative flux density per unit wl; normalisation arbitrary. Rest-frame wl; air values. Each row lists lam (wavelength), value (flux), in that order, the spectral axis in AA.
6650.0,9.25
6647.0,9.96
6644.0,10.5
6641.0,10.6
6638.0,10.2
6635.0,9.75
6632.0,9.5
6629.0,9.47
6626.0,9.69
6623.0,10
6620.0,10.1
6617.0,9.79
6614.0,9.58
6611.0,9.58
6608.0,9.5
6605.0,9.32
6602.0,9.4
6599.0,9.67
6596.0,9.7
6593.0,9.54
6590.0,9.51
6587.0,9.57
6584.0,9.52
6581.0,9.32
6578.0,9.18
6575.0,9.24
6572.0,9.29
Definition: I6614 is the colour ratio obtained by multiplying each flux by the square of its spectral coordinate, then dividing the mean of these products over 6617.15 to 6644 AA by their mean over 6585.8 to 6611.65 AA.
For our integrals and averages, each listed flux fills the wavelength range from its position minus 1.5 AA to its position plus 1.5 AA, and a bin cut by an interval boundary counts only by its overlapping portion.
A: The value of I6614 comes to 1.05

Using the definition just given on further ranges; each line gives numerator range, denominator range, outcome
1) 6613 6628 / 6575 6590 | 1.06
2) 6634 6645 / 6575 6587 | 1.12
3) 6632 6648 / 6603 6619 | 1.07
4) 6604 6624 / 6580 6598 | 1.02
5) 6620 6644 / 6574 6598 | 1.07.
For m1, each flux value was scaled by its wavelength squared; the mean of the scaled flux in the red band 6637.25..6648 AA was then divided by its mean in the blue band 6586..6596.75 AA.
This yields 1.10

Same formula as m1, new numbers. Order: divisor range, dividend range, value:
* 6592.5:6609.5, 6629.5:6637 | 1.02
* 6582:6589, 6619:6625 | 1.06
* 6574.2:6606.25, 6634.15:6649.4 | 1.09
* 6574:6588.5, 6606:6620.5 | 1.04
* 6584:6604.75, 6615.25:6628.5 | 1.04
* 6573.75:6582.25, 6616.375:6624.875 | 1.09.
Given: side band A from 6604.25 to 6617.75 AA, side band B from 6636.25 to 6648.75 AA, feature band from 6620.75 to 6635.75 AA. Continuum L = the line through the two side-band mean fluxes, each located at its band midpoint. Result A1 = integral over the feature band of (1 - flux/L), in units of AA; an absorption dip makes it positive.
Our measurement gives 0.4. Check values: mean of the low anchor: 9.55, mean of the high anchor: 10.3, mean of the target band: 9.7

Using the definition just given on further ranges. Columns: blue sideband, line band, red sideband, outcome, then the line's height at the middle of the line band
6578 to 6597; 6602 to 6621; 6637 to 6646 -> 0.56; 9.91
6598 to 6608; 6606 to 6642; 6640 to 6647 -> 0.58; 9.96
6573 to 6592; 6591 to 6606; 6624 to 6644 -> 0.03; 9.56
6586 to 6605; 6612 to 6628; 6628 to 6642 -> -0.08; 9.76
